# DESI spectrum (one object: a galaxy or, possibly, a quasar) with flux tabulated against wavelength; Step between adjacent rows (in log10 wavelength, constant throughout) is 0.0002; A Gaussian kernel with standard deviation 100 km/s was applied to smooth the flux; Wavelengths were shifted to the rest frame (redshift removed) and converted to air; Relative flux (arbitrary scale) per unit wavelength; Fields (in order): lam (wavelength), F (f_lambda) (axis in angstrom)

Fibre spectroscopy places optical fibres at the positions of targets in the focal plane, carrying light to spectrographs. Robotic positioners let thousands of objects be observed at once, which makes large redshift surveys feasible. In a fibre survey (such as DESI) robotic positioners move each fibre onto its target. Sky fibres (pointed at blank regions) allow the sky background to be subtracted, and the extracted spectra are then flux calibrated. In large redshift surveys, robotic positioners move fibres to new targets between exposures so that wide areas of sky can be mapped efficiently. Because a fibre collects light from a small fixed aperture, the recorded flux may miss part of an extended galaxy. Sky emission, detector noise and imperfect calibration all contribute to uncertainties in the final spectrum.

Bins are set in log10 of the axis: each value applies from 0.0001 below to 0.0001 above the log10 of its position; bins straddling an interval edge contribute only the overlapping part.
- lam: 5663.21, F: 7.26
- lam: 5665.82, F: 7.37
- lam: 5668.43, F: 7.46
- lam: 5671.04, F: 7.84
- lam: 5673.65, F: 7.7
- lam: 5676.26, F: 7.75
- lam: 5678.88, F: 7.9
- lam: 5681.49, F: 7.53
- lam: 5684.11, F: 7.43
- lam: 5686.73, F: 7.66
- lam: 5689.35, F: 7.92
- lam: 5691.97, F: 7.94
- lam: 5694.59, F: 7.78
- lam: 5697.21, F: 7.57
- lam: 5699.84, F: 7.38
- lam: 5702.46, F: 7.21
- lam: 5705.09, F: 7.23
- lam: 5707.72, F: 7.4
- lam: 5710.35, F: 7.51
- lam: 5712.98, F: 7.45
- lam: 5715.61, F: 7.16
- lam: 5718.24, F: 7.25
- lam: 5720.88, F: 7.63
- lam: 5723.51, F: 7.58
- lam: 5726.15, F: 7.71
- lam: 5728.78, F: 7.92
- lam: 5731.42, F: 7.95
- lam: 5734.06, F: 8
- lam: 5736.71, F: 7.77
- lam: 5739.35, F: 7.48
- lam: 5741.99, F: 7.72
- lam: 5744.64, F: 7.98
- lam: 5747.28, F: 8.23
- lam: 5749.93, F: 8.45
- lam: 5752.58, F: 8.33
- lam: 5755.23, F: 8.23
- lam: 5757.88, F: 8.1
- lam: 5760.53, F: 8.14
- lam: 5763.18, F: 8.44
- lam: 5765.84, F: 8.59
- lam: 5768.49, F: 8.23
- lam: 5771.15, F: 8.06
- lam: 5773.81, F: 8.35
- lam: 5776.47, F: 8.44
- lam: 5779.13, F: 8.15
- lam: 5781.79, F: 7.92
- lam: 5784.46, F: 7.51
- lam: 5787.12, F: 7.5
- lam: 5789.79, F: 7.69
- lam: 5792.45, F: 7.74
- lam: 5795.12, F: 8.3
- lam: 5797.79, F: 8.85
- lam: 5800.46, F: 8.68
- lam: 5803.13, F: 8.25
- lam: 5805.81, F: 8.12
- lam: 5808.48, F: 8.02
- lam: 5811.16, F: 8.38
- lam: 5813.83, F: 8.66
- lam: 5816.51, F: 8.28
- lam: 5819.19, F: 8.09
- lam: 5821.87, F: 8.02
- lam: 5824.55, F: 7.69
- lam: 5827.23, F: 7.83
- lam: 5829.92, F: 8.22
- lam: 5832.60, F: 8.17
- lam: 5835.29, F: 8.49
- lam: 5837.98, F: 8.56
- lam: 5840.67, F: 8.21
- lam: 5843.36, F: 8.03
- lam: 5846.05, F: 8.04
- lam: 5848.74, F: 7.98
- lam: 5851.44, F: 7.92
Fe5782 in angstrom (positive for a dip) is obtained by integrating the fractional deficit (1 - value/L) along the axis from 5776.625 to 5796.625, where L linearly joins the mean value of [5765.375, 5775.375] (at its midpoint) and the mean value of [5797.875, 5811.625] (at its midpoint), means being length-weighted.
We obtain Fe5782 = 1.0 angstrom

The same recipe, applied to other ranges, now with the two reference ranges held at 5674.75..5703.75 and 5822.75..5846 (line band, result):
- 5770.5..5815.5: -0.88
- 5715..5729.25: 0.40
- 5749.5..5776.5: -1.36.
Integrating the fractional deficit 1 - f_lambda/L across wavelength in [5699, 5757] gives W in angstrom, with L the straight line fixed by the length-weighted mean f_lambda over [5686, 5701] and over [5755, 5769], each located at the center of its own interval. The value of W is 2.2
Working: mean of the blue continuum 7.71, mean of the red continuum 8.3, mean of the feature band 7.71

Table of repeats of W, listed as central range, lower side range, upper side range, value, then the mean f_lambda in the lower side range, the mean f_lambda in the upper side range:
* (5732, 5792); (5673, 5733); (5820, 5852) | -1.82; 7.59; 8.1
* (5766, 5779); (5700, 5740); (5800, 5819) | -0.48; 7.55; 8.31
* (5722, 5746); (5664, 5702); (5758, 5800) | 0.36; 7.64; 8.14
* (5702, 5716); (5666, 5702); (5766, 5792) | 0.73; 7.66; 8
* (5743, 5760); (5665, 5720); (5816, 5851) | -0.92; 7.55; 8.11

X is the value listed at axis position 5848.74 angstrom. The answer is 7.98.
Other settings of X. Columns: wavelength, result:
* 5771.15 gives 8.06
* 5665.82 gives 7.37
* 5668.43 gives 7.46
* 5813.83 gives 8.66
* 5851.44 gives 7.92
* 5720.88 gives 7.63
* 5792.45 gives 7.74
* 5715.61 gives 7.16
